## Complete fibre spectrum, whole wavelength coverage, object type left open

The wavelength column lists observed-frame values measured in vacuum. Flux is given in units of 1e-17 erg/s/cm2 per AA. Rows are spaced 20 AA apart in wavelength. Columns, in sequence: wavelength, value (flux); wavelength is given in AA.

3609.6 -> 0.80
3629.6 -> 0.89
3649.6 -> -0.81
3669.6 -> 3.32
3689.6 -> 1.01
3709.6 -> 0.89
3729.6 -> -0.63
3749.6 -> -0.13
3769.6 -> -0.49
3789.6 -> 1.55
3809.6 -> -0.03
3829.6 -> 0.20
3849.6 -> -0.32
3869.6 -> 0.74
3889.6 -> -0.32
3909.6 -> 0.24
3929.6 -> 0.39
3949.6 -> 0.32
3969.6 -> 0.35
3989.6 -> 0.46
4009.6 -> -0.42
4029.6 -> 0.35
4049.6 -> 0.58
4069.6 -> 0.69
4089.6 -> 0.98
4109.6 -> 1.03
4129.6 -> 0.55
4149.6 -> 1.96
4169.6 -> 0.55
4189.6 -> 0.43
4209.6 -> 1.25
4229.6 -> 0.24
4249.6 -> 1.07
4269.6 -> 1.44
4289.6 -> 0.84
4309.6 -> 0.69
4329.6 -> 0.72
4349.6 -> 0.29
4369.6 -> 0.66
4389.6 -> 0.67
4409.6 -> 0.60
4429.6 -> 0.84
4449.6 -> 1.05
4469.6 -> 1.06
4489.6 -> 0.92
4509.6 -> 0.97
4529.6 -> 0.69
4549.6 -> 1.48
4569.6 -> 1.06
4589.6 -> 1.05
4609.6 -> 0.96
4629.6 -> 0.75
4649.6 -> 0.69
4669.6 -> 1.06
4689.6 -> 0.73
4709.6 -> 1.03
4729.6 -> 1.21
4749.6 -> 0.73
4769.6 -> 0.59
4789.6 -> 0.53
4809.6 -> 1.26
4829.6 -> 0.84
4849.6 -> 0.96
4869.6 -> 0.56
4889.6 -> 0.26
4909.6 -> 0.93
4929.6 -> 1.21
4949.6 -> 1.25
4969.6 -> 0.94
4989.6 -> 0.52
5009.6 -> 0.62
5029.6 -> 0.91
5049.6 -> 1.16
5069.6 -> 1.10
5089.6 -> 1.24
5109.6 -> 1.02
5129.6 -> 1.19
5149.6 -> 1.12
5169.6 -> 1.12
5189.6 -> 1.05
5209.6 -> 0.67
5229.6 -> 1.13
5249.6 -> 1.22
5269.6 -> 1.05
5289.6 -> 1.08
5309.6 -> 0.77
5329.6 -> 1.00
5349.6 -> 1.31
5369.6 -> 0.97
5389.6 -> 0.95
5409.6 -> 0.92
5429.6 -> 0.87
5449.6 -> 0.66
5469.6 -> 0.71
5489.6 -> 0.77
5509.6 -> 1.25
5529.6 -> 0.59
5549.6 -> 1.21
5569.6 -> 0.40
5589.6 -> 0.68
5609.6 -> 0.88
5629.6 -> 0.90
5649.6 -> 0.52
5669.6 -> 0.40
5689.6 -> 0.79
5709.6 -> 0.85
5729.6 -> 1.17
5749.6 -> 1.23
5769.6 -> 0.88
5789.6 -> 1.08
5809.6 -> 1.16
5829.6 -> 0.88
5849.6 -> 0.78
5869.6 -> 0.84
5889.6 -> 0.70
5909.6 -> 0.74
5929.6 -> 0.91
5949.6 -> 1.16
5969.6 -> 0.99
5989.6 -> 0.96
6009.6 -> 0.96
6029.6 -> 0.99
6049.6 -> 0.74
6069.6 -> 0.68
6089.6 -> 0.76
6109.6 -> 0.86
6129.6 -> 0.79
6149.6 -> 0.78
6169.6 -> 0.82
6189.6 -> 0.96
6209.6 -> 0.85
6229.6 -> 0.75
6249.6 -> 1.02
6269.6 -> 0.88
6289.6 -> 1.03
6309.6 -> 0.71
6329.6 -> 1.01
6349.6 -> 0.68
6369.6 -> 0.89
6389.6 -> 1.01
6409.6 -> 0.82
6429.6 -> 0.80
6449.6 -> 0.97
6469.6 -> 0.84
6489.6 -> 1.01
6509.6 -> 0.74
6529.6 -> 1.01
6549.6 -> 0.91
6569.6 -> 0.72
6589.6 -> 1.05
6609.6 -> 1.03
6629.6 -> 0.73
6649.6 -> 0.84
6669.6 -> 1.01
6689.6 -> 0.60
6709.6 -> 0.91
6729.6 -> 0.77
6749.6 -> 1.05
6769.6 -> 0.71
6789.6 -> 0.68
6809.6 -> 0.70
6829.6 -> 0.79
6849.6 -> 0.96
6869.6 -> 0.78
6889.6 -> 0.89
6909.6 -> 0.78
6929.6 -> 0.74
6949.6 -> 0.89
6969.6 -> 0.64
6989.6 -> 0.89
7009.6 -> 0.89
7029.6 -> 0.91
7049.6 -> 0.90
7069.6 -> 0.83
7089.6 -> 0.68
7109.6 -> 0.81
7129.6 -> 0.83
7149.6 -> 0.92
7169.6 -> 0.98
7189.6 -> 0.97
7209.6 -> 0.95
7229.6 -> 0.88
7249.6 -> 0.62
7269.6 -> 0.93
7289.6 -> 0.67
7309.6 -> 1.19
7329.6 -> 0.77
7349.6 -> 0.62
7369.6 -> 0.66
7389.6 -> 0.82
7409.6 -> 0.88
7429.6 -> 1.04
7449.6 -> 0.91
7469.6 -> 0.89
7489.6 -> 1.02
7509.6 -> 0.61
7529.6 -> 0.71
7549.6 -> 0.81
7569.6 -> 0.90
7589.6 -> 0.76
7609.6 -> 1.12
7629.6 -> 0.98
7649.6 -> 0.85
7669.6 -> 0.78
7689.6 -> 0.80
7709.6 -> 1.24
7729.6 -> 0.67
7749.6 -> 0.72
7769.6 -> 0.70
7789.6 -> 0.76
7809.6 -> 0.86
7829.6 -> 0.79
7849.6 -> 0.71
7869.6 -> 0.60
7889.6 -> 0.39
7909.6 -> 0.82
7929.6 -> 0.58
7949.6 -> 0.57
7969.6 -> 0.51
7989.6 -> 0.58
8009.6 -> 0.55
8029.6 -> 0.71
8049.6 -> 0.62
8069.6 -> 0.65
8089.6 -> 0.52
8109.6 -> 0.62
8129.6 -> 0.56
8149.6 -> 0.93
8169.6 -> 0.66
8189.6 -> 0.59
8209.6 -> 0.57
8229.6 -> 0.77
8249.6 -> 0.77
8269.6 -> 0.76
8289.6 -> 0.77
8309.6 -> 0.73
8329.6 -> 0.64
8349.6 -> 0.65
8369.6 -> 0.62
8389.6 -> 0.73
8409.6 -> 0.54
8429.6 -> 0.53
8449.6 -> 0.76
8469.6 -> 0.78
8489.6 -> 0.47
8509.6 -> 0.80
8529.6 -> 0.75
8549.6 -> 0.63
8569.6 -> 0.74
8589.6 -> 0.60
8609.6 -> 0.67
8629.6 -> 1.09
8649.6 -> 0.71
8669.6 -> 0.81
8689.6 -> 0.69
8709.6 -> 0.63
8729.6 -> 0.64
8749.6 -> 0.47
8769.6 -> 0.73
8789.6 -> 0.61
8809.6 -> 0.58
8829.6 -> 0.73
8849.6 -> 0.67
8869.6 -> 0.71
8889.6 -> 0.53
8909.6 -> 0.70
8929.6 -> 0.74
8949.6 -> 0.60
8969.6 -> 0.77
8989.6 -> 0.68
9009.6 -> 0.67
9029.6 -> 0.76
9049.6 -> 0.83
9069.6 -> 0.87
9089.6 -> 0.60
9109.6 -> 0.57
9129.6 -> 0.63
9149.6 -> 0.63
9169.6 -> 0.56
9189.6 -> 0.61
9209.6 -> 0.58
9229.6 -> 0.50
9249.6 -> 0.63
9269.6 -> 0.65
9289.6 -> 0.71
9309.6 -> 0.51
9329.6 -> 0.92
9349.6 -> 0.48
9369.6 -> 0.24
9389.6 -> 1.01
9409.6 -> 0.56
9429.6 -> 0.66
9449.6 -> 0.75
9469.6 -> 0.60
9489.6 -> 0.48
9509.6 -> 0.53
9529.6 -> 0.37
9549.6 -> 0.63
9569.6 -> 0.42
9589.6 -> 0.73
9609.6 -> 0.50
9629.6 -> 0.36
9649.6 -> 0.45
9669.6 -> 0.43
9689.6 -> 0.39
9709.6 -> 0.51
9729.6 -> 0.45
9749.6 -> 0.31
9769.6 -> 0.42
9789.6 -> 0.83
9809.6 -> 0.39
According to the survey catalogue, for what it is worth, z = 0.114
